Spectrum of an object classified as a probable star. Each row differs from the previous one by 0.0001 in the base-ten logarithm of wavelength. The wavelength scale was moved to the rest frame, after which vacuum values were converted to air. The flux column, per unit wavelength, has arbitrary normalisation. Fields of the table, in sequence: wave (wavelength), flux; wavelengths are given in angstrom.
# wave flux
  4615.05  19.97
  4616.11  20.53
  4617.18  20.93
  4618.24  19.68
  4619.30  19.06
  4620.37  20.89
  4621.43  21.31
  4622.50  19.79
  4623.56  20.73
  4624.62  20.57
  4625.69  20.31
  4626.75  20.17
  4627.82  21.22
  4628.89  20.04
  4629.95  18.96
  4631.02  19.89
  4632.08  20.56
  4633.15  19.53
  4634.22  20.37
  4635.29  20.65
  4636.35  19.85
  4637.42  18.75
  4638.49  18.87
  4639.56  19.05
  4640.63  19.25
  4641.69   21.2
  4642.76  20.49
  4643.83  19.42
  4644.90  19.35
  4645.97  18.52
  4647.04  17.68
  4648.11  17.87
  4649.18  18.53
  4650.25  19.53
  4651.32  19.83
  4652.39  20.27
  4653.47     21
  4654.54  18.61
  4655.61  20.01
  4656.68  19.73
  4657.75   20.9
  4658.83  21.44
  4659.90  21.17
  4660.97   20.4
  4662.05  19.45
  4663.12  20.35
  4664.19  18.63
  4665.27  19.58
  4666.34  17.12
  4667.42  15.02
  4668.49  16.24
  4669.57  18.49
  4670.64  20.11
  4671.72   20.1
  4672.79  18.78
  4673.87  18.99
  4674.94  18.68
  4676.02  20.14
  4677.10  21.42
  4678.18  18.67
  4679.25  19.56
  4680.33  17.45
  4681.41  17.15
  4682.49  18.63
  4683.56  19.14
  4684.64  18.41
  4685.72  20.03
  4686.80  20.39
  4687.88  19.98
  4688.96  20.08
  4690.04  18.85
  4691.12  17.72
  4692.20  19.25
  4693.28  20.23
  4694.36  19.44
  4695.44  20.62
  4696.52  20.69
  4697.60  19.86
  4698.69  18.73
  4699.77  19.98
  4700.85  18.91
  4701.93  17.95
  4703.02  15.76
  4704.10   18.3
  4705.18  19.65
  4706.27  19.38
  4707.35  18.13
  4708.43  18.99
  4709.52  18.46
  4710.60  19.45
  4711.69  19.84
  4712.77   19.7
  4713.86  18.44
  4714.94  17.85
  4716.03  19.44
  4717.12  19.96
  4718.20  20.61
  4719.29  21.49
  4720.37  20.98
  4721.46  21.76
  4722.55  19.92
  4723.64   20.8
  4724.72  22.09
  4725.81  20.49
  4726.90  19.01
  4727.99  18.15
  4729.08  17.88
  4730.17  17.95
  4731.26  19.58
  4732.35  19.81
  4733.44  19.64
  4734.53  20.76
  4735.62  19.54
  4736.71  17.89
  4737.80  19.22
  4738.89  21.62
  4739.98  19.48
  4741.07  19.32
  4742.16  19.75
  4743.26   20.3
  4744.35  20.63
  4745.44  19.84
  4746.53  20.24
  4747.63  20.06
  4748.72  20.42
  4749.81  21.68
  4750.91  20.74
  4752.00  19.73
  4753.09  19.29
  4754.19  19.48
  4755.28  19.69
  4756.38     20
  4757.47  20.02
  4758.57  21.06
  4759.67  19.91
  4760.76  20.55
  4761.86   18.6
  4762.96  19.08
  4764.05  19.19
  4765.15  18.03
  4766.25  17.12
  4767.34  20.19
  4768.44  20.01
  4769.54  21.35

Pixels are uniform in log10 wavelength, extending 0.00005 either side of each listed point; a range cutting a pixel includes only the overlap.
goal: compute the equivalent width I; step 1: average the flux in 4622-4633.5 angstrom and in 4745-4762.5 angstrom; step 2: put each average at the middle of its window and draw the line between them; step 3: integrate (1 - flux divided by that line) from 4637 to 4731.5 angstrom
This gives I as 3.8 angstrom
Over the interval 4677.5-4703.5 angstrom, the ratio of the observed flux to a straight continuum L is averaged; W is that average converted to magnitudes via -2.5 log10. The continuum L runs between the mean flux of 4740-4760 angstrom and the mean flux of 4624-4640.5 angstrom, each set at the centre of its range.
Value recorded 0.05 mag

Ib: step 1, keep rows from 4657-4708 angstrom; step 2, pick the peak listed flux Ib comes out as 21.44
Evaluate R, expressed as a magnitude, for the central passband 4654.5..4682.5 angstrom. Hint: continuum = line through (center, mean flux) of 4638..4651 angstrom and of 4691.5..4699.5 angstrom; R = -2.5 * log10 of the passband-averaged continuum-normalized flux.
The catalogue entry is 0.02 mag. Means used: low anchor 19.2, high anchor 19.8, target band 19.2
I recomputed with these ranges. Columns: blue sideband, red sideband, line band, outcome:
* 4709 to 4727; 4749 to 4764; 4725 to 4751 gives 0.33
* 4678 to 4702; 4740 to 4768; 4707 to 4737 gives -0.15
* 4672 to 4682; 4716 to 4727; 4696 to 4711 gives 0.87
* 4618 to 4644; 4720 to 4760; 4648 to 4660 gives 0.05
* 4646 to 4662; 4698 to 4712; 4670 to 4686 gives 0.10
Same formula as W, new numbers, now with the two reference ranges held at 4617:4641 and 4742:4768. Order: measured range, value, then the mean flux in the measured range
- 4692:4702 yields 0.01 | 19.7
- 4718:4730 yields -0.02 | 20.2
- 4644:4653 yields 0.06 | 19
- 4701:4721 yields 0.04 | 19.1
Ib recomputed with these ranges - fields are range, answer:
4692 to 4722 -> 21.76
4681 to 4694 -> 20.39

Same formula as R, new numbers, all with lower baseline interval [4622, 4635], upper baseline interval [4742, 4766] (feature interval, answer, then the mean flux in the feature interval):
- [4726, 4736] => 0.042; 19.2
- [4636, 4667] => 0.033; 19.5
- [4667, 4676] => 0.091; 18.5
